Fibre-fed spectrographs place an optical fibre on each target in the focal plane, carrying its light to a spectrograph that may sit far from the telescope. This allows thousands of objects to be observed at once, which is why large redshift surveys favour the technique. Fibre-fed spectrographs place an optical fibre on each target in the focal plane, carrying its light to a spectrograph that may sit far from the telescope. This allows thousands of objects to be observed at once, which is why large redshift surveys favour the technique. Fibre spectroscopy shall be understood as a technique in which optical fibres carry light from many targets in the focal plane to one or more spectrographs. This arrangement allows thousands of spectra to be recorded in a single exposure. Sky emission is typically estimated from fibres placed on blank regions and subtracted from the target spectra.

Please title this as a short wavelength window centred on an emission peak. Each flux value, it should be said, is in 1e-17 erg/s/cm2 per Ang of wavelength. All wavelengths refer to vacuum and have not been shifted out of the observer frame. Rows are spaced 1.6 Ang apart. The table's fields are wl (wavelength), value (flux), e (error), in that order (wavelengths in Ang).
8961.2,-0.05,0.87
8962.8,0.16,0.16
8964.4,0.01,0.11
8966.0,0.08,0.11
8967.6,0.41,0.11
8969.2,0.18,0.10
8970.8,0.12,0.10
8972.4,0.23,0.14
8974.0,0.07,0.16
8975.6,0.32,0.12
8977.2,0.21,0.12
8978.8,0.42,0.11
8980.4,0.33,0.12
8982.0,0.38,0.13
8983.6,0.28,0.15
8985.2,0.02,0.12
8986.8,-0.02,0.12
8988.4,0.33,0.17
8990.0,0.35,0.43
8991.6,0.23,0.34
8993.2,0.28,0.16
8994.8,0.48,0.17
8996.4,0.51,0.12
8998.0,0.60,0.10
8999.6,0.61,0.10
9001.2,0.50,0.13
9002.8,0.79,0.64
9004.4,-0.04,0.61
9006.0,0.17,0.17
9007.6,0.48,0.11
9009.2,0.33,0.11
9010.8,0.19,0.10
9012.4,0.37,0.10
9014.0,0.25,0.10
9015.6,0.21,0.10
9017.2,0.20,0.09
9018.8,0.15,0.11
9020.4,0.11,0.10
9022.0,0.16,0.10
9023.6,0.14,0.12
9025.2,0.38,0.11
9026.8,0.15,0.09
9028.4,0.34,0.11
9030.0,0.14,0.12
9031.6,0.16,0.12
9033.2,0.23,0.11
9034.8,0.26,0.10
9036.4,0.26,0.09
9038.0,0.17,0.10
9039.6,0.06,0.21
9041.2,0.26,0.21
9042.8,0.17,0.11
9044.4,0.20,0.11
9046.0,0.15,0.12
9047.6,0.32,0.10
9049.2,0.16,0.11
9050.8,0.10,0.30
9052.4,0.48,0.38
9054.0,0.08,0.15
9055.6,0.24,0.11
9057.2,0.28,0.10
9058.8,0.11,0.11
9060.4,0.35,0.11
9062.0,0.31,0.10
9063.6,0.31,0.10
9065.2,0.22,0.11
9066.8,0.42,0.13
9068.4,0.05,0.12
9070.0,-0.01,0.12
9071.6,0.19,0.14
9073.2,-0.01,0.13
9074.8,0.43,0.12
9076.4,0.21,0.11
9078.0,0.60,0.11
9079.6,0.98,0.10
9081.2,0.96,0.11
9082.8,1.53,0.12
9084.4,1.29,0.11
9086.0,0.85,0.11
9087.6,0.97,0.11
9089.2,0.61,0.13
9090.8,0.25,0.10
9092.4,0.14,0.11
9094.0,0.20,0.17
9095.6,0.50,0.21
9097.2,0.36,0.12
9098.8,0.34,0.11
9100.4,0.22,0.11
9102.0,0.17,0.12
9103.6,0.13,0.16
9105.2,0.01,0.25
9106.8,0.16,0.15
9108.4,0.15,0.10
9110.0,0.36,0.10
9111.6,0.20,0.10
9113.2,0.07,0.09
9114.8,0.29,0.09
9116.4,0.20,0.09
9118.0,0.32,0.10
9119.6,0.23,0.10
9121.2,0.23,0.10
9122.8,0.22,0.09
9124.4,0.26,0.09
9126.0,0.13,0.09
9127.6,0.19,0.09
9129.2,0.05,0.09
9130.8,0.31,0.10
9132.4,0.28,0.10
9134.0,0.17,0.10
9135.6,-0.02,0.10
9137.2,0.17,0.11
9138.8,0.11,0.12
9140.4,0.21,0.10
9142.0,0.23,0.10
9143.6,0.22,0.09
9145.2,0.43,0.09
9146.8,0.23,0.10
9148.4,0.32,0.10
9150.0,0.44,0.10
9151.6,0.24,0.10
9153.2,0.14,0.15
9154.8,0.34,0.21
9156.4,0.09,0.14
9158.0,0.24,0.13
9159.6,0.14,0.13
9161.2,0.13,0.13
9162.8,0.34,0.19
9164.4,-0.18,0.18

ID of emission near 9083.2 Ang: [O III]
